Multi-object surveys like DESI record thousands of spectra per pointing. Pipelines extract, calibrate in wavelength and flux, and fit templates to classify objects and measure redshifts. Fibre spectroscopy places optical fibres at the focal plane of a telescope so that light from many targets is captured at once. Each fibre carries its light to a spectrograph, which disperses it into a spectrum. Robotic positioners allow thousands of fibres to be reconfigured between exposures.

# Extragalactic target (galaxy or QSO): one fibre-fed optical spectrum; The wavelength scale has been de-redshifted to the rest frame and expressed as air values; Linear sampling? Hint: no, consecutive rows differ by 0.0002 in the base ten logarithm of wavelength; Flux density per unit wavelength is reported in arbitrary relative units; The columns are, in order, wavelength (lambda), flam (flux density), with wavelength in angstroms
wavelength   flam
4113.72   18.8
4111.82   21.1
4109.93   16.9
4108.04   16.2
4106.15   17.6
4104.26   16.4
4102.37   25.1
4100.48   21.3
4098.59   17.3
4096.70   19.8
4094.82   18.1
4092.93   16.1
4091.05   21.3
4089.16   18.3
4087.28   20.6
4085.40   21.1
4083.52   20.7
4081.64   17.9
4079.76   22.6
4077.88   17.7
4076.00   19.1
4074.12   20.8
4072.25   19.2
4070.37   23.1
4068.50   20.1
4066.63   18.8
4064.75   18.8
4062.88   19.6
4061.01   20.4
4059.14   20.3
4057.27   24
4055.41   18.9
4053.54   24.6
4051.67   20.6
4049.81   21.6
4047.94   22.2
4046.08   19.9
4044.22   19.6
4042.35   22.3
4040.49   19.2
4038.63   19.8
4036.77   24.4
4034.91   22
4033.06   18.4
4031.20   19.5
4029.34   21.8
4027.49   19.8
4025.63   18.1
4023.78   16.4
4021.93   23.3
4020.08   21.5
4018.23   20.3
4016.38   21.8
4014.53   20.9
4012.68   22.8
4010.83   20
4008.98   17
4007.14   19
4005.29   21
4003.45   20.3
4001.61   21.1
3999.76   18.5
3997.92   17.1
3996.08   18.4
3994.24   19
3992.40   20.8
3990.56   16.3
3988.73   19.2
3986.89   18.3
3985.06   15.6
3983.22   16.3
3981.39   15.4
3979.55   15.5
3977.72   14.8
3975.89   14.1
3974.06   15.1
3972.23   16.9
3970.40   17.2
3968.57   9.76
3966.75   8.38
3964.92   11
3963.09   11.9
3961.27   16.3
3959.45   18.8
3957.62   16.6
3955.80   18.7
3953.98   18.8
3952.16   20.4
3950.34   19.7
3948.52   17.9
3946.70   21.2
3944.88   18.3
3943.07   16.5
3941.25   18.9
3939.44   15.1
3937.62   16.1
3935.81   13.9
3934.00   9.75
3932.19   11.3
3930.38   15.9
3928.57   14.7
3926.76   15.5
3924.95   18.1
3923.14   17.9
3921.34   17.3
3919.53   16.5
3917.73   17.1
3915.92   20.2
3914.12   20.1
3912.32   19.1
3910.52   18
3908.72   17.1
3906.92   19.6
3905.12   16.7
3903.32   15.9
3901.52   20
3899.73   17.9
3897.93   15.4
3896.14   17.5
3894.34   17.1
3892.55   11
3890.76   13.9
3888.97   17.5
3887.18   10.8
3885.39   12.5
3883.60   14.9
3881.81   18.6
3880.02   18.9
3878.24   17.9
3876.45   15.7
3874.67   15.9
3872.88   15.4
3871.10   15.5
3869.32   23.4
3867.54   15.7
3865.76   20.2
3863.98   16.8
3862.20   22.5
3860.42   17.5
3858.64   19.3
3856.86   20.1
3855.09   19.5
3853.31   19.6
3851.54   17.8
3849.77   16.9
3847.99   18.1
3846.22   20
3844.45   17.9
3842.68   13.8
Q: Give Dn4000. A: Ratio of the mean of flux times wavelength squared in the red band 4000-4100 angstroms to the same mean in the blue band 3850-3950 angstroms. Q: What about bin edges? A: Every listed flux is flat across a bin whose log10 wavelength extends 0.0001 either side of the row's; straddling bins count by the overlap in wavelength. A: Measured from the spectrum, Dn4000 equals 1.28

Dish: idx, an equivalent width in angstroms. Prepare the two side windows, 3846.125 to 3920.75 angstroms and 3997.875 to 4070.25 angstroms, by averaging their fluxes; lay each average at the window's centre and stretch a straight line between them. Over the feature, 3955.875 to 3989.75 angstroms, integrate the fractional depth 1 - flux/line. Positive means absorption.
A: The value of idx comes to 7.2 angstroms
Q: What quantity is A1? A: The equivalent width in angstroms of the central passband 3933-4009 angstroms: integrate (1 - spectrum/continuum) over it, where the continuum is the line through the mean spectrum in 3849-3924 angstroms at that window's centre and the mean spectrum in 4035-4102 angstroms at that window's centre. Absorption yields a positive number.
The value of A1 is 8.1 angstroms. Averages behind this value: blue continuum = 17.4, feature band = 16.8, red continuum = 20.3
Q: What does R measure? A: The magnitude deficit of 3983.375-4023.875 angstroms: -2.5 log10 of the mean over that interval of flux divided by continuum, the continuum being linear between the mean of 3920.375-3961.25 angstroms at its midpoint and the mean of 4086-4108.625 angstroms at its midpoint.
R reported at -0.10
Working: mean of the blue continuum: 16.9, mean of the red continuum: 19.1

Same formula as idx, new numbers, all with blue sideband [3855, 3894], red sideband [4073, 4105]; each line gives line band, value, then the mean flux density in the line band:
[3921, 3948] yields 2.5 angstroms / 16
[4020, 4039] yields -1.5 angstroms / 20.4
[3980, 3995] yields 0.7 angstroms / 17.5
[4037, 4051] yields -1.3 angstroms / 20.8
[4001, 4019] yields -1.7 angstroms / 20.4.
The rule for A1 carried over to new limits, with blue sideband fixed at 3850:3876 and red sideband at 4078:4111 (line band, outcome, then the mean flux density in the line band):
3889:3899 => 1.77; 15.2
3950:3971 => 3.66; 15.5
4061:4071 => -0.47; 20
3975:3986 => 2.07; 15.3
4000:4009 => -0.45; 19.9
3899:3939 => 4.06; 16.7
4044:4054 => -1.22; 21.4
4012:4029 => -1.42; 20.6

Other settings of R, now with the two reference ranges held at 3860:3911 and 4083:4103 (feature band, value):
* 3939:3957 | -0.05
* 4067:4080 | -0.03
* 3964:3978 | 0.33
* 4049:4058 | -0.14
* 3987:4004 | -0.03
